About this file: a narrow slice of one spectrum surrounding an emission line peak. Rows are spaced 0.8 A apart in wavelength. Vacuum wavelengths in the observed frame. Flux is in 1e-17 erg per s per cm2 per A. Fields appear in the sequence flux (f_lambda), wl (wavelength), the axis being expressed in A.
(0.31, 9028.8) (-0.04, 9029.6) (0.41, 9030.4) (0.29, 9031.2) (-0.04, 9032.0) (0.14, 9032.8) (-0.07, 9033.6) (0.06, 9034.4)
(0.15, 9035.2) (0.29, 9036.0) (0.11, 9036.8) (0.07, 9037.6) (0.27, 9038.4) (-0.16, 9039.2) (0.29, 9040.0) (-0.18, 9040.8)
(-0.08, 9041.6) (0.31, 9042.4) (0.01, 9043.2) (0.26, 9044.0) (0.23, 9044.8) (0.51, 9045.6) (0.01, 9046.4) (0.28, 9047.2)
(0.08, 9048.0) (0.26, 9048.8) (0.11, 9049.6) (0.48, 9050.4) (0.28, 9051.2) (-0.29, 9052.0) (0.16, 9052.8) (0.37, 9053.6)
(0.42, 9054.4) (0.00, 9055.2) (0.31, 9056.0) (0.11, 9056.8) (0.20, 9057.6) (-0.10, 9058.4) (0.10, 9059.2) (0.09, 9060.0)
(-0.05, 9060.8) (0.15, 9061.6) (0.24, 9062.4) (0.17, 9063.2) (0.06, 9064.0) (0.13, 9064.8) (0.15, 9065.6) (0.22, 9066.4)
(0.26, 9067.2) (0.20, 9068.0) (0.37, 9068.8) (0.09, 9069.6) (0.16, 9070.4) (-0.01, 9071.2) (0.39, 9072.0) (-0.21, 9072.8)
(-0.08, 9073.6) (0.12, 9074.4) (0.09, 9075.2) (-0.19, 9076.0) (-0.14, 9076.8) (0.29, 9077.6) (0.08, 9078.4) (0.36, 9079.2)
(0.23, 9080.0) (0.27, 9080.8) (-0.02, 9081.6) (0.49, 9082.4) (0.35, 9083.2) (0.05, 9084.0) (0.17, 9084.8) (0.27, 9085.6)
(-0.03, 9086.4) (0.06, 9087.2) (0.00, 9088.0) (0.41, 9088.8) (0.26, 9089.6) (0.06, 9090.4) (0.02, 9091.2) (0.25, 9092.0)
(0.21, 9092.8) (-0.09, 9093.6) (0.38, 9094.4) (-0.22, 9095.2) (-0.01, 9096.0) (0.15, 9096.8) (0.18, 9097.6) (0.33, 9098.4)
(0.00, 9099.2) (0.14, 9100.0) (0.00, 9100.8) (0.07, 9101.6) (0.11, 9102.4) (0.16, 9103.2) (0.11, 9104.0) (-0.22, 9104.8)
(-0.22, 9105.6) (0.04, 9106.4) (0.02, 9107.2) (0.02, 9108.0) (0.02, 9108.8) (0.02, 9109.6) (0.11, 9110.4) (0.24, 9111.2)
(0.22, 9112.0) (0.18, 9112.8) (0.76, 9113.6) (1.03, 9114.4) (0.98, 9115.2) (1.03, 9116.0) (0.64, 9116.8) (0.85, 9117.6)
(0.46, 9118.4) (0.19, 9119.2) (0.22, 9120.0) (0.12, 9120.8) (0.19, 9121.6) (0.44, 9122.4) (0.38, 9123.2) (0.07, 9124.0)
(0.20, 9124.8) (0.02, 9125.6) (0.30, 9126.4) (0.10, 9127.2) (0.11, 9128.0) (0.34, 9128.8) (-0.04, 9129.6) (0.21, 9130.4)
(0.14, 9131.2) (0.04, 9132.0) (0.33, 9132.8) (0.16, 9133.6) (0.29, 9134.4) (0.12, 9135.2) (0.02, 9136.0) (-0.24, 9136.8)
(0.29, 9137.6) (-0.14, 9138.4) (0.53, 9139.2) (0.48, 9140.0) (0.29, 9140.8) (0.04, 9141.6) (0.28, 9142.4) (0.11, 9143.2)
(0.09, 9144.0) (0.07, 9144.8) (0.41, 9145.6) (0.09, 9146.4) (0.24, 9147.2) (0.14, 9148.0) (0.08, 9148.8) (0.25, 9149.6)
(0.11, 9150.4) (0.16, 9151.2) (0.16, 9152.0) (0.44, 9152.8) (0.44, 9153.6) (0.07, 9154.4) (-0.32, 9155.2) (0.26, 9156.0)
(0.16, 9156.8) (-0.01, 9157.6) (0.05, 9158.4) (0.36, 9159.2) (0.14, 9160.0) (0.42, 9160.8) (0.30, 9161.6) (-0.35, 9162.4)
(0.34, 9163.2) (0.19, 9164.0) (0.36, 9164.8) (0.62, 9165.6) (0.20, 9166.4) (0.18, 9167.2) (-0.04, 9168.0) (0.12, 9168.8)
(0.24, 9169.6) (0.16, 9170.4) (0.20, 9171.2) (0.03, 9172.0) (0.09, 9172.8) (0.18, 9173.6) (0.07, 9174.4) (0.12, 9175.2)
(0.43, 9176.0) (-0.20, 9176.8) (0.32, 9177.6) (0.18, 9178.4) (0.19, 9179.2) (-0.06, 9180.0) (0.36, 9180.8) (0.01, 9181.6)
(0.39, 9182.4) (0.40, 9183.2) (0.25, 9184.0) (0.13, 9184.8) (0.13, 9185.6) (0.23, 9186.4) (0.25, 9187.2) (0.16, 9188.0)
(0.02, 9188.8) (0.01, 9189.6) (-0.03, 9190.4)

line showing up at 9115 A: H-beta 4861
